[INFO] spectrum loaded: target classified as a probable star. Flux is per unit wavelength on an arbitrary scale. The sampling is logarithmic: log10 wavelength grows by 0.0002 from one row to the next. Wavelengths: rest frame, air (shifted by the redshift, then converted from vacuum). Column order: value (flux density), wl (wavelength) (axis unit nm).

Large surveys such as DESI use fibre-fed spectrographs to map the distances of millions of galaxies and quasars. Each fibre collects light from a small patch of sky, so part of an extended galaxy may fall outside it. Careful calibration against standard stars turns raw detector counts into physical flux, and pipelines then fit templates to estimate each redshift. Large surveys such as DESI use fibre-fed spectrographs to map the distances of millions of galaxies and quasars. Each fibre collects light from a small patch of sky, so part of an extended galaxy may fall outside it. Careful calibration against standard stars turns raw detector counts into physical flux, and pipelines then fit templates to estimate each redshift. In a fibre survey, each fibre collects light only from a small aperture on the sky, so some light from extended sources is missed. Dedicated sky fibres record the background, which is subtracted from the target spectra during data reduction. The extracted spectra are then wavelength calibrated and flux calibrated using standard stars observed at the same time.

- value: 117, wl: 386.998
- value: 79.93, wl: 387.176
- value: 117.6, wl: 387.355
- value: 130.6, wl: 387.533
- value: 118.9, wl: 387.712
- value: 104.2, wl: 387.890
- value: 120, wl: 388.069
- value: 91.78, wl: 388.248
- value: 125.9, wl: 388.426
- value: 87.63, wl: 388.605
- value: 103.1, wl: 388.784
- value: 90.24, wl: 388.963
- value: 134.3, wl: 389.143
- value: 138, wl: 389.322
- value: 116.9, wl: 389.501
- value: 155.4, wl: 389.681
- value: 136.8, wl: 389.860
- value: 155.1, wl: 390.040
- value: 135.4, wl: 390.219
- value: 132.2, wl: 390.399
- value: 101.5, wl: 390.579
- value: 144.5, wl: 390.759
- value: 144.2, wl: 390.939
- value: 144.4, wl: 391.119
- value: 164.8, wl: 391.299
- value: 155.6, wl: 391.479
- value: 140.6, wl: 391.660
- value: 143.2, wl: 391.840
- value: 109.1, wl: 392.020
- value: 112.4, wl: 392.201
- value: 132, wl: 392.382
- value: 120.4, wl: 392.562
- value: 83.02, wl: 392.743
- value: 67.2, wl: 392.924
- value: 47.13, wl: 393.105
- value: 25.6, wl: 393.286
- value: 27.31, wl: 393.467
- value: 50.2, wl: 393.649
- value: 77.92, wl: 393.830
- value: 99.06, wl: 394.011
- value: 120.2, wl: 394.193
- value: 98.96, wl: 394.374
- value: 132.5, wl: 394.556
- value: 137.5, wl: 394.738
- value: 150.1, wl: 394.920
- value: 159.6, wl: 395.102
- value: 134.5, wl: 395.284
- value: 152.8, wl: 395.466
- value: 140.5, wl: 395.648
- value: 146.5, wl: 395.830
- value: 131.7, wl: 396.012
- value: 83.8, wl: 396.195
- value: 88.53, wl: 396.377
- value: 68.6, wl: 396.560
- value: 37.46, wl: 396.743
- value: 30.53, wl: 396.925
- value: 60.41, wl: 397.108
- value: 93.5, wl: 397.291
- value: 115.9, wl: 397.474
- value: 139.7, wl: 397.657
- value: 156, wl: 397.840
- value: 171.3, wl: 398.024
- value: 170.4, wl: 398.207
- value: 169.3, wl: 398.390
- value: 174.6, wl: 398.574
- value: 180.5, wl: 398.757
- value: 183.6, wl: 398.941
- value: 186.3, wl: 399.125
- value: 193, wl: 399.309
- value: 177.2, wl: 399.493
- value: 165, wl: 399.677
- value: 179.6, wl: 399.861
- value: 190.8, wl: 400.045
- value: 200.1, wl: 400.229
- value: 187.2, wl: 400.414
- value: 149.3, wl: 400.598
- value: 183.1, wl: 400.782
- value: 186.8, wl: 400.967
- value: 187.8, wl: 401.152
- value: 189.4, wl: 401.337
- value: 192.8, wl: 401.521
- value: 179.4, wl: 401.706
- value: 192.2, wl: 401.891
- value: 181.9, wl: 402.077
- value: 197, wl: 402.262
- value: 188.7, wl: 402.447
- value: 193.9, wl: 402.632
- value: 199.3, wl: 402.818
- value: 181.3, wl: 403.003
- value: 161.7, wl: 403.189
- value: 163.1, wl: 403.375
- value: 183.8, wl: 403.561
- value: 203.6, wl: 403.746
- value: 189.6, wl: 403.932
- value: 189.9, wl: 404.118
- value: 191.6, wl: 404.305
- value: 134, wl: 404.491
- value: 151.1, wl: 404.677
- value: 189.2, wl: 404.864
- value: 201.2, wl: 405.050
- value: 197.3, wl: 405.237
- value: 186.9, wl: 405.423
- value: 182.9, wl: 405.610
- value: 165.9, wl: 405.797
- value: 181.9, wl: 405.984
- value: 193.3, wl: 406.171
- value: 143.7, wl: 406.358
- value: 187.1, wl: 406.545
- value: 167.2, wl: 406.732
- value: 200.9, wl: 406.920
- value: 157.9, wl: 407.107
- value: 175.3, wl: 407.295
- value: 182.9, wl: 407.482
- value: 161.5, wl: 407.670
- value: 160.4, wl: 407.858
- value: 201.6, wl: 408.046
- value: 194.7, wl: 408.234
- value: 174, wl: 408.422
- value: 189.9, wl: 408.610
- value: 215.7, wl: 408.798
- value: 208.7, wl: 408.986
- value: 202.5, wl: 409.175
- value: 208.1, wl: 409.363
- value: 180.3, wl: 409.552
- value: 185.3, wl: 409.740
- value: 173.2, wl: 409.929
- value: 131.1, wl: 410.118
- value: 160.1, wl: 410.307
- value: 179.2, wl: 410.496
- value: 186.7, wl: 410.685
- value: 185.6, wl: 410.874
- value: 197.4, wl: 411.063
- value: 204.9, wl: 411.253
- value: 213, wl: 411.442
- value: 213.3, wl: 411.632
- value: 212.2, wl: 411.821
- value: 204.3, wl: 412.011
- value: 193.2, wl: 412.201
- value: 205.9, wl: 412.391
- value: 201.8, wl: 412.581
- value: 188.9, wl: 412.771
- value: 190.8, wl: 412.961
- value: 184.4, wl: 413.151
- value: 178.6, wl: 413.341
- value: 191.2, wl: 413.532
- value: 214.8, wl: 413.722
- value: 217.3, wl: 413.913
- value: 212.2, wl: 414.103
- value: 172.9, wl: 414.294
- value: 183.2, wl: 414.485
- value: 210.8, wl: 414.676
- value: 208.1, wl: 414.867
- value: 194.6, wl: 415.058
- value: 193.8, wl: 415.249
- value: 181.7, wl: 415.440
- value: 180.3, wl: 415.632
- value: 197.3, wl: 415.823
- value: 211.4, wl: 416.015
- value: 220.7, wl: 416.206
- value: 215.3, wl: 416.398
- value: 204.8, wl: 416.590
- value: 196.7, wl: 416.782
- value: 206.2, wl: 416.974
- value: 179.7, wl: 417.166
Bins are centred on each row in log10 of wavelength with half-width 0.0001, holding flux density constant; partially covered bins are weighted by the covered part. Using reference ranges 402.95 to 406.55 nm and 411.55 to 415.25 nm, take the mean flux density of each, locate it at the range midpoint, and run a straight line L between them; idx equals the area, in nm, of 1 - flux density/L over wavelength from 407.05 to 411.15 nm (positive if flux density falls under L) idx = 0.13 nm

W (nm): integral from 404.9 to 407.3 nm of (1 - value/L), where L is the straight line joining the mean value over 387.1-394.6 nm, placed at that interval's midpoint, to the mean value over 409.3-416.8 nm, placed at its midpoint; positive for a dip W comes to -0.17 nm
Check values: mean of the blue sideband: 112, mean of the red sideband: 195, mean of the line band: 181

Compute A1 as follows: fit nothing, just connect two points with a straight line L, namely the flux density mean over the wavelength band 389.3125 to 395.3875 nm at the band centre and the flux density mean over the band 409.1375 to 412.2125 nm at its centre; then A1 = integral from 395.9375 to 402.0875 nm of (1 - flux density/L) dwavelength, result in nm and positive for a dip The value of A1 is -0.30 nm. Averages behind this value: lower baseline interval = 117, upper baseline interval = 190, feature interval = 152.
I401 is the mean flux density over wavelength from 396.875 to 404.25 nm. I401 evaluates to 171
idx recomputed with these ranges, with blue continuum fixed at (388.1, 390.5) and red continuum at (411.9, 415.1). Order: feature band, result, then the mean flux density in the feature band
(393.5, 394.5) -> 0.37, 87.2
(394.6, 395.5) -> -0.03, 146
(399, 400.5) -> -0.29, 185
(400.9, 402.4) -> -0.26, 188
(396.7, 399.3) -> 0.23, 137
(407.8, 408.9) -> -0.05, 191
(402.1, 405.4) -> -0.32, 183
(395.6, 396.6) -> 0.23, 111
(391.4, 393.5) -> 0.53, 98.5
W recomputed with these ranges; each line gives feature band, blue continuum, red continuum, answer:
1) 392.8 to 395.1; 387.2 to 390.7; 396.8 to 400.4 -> 0.83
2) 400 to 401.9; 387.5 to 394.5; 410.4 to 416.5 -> -0.44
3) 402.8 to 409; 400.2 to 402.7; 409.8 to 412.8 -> 0.24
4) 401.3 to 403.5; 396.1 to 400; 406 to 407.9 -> -0.44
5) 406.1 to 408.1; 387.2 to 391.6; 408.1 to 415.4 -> 0.05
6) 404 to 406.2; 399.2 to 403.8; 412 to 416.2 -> 0.09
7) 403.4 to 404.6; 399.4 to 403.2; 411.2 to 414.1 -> 0.05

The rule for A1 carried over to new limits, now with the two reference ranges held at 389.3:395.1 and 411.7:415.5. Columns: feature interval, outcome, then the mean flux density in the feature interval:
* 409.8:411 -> 0.095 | 171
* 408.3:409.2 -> -0.094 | 198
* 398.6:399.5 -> -0.267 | 184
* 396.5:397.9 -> 0.505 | 86.7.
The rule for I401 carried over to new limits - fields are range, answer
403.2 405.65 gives 181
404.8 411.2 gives 183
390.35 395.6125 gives 114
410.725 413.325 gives 199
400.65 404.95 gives 183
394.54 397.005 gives 114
